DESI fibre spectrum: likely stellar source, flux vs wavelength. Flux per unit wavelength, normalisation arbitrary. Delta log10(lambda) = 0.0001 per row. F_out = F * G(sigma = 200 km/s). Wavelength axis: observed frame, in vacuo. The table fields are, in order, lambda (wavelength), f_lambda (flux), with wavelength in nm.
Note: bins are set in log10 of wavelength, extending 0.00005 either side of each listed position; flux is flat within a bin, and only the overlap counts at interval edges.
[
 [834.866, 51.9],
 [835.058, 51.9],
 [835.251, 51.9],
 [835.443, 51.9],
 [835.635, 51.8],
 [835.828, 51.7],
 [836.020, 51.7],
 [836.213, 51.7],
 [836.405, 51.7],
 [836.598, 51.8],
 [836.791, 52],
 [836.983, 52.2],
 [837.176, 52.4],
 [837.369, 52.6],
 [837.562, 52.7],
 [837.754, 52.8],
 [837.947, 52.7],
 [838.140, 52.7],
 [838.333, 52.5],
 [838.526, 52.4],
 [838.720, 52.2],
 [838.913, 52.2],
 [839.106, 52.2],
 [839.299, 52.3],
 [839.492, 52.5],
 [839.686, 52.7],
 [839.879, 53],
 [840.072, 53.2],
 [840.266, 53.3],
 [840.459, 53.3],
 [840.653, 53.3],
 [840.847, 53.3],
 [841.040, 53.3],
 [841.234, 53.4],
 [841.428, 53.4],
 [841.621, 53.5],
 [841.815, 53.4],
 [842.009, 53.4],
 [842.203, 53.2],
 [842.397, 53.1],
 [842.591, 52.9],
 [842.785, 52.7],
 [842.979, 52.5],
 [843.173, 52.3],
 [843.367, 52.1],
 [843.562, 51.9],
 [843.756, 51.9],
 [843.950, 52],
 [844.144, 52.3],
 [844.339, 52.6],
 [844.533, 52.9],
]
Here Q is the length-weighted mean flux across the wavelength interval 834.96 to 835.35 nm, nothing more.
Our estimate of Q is 51.9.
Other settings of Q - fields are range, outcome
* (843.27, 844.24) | 52.1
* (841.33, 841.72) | 53.5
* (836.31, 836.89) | 51.8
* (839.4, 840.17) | 52.8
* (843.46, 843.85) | 51.8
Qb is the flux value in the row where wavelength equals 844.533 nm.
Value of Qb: 52.9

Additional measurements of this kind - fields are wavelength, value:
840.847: 53.3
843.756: 51.9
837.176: 52.4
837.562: 52.7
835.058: 51.9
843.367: 52.1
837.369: 52.6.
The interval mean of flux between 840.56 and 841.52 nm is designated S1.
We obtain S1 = 53.3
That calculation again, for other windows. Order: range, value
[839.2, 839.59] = 52.4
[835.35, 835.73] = 51.9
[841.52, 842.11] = 53.5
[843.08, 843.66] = 52.1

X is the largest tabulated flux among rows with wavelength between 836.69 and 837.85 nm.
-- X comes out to 52.8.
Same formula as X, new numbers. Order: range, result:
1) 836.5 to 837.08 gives 52.2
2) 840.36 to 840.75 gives 53.3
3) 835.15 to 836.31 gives 51.9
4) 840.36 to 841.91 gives 53.5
